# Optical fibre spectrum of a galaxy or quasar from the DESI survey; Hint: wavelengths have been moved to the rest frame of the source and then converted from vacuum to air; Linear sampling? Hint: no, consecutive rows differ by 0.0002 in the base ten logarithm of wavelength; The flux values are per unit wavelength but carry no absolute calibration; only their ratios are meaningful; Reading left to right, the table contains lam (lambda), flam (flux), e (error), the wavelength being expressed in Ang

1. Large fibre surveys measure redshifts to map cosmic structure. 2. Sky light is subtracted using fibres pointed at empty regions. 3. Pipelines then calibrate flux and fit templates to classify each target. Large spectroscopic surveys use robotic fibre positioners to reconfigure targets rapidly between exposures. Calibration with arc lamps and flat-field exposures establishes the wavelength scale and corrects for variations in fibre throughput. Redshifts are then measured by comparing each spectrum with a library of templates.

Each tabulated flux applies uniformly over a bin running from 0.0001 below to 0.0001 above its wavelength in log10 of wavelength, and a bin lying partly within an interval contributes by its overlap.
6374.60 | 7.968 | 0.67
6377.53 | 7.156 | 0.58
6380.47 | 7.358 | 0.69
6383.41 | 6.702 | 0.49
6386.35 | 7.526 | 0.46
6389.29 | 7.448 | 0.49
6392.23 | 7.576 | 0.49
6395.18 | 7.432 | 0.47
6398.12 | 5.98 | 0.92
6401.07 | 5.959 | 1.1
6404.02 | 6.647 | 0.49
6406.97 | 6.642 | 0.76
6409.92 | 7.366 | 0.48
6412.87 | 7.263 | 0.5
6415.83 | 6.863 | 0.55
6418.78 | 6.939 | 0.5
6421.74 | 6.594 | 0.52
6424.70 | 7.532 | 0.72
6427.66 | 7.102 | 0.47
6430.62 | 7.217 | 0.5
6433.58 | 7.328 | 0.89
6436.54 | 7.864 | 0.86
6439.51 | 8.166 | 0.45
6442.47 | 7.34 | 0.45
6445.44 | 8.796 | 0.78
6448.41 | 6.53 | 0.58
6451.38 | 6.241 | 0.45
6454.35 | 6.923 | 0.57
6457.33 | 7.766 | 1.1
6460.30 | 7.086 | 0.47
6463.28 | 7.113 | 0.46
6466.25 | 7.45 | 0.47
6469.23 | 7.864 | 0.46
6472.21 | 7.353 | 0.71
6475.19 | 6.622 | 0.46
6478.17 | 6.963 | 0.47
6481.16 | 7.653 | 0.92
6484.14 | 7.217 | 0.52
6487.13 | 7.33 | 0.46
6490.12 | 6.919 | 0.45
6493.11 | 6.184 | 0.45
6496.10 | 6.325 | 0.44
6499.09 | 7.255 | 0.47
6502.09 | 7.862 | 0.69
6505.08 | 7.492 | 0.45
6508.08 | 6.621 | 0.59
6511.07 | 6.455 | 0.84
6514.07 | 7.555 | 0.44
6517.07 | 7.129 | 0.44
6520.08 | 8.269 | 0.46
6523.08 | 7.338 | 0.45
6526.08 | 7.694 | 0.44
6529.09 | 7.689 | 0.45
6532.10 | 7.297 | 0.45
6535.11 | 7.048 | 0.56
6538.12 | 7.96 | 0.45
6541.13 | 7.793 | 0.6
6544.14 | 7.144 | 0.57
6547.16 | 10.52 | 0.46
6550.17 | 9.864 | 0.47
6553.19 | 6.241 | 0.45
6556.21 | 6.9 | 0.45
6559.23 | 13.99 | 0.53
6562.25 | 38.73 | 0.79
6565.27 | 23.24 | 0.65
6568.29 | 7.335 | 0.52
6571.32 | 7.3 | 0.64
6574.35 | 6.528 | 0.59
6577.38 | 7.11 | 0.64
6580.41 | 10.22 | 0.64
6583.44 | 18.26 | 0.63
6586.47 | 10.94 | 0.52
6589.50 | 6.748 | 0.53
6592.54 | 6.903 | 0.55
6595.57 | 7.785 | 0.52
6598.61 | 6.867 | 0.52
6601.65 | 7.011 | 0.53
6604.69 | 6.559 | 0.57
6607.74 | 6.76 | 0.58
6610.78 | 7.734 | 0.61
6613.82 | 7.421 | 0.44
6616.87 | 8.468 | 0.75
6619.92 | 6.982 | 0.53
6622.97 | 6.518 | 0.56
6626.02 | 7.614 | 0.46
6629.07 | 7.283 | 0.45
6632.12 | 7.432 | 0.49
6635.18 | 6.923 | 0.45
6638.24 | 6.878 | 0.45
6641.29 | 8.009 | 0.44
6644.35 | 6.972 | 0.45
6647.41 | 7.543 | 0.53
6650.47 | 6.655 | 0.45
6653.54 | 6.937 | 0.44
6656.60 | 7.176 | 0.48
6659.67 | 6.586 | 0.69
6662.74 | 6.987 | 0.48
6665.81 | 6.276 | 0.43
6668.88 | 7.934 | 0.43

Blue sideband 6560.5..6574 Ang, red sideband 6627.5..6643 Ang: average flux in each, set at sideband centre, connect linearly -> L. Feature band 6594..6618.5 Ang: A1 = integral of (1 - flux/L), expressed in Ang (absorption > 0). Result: 9.2 Ang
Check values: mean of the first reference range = 18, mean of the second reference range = 7.3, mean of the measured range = 7.32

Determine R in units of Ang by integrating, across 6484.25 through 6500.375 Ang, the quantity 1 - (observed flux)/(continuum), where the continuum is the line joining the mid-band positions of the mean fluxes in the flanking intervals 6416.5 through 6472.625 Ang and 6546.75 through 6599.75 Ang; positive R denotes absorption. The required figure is 3.7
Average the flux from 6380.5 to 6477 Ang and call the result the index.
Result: 7.17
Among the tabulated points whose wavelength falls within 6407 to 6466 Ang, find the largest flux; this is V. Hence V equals 8.796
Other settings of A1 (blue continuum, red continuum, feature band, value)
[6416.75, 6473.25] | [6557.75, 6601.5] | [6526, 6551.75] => 6.14 Ang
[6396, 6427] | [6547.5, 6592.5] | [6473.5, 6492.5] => 4.41 Ang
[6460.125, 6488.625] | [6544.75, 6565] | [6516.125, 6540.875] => 9.34 Ang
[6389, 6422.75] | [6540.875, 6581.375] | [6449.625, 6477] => 4.85 Ang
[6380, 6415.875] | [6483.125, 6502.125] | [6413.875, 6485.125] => -3.24 Ang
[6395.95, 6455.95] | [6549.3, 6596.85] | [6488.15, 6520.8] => 8.58 Ang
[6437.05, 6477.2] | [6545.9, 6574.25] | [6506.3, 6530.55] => 8.04 Ang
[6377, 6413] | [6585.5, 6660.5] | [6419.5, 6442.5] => -1.12 Ang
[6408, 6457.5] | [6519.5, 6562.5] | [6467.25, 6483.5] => 1.71 Ang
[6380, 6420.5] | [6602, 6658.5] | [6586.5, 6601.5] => -0.60 Ang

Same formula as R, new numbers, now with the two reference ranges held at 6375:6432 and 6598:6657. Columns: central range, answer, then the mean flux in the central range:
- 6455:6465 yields -0.3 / 7.29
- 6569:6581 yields -0.7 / 7.57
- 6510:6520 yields -0.2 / 7.24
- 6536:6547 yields -1.3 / 7.95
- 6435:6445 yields -1.2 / 7.89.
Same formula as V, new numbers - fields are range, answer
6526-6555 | 10.52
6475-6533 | 8.269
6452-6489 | 7.864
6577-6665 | 18.26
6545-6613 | 38.73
